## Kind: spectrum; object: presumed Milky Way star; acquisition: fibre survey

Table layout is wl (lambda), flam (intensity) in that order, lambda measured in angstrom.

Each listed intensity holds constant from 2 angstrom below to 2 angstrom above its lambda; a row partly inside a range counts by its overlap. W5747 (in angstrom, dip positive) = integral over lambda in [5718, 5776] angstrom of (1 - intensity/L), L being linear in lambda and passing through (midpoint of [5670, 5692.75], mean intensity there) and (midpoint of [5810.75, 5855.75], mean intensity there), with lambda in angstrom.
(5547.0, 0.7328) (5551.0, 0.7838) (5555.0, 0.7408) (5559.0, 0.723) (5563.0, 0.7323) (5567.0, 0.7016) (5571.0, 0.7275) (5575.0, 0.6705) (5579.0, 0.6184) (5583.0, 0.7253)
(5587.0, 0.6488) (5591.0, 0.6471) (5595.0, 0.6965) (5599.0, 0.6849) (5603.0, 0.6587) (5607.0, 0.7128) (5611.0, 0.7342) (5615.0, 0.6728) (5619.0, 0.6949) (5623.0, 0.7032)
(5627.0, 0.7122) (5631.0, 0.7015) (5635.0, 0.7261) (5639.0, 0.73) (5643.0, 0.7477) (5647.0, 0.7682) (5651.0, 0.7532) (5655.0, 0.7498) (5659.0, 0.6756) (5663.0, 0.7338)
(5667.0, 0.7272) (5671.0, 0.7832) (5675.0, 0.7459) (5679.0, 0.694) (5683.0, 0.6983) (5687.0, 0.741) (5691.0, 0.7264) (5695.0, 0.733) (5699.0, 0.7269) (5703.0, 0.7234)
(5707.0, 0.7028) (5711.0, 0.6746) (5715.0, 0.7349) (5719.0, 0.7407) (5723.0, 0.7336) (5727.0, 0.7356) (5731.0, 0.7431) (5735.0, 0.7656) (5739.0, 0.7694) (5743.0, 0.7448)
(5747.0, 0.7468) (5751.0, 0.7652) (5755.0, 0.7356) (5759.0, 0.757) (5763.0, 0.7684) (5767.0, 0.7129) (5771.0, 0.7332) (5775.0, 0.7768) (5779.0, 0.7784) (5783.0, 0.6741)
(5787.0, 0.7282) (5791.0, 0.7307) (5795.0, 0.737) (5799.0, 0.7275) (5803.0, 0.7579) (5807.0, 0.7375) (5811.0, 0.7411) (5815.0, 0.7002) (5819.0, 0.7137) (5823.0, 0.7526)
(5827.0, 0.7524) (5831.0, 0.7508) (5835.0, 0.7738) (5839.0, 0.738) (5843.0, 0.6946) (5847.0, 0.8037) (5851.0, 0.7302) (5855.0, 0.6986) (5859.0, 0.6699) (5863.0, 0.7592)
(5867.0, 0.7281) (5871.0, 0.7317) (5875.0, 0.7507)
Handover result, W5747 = -1.2 angstrom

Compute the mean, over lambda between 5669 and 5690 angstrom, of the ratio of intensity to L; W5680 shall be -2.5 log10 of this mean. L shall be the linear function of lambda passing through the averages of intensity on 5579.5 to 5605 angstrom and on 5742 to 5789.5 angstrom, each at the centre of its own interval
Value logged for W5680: -0.04 mag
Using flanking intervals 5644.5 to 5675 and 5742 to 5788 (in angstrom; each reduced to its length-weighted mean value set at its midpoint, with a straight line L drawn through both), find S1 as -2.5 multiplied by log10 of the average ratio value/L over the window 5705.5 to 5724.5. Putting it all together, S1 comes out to 0.04 mag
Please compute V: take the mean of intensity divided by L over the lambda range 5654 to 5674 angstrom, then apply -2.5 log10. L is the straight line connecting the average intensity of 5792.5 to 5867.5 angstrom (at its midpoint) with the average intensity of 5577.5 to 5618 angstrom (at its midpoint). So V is -0.06 mag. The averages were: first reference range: 0.681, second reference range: 0.735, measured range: 0.734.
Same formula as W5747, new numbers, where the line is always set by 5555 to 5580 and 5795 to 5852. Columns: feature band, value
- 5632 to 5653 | -0.9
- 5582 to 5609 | 1.0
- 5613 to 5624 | 0.3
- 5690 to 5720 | 0.2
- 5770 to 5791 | -0.1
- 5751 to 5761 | -0.3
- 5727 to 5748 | -0.7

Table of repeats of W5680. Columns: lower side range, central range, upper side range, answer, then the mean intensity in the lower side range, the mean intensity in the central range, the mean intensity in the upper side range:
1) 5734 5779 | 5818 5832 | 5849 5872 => -0.02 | 0.753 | 0.744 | 0.719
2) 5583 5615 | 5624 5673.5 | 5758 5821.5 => -0.05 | 0.685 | 0.734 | 0.736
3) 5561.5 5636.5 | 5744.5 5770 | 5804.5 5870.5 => -0.04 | 0.693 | 0.747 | 0.734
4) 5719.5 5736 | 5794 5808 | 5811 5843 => 0.00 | 0.743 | 0.74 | 0.737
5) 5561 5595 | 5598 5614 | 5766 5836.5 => -0.01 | 0.685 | 0.697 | 0.738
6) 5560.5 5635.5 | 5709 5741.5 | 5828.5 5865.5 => -0.03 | 0.693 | 0.737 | 0.736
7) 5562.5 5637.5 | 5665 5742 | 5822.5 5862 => -0.03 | 0.693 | 0.732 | 0.736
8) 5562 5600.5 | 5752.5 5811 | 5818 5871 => -0.02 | 0.684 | 0.74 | 0.736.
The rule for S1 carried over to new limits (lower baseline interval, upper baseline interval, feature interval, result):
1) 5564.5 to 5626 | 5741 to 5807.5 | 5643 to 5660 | -0.06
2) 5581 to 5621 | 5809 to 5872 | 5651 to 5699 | -0.04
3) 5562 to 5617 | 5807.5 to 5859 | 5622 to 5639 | -0.03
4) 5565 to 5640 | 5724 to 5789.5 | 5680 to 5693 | 0.00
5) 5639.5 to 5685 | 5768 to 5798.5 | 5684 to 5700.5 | 0.01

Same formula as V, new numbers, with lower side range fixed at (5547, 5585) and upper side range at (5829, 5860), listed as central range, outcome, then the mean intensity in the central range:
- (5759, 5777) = -0.03 mag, 0.749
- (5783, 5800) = 0.01 mag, 0.724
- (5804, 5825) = 0.00 mag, 0.73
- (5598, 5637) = 0.03 mag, 0.701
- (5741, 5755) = -0.03 mag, 0.75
